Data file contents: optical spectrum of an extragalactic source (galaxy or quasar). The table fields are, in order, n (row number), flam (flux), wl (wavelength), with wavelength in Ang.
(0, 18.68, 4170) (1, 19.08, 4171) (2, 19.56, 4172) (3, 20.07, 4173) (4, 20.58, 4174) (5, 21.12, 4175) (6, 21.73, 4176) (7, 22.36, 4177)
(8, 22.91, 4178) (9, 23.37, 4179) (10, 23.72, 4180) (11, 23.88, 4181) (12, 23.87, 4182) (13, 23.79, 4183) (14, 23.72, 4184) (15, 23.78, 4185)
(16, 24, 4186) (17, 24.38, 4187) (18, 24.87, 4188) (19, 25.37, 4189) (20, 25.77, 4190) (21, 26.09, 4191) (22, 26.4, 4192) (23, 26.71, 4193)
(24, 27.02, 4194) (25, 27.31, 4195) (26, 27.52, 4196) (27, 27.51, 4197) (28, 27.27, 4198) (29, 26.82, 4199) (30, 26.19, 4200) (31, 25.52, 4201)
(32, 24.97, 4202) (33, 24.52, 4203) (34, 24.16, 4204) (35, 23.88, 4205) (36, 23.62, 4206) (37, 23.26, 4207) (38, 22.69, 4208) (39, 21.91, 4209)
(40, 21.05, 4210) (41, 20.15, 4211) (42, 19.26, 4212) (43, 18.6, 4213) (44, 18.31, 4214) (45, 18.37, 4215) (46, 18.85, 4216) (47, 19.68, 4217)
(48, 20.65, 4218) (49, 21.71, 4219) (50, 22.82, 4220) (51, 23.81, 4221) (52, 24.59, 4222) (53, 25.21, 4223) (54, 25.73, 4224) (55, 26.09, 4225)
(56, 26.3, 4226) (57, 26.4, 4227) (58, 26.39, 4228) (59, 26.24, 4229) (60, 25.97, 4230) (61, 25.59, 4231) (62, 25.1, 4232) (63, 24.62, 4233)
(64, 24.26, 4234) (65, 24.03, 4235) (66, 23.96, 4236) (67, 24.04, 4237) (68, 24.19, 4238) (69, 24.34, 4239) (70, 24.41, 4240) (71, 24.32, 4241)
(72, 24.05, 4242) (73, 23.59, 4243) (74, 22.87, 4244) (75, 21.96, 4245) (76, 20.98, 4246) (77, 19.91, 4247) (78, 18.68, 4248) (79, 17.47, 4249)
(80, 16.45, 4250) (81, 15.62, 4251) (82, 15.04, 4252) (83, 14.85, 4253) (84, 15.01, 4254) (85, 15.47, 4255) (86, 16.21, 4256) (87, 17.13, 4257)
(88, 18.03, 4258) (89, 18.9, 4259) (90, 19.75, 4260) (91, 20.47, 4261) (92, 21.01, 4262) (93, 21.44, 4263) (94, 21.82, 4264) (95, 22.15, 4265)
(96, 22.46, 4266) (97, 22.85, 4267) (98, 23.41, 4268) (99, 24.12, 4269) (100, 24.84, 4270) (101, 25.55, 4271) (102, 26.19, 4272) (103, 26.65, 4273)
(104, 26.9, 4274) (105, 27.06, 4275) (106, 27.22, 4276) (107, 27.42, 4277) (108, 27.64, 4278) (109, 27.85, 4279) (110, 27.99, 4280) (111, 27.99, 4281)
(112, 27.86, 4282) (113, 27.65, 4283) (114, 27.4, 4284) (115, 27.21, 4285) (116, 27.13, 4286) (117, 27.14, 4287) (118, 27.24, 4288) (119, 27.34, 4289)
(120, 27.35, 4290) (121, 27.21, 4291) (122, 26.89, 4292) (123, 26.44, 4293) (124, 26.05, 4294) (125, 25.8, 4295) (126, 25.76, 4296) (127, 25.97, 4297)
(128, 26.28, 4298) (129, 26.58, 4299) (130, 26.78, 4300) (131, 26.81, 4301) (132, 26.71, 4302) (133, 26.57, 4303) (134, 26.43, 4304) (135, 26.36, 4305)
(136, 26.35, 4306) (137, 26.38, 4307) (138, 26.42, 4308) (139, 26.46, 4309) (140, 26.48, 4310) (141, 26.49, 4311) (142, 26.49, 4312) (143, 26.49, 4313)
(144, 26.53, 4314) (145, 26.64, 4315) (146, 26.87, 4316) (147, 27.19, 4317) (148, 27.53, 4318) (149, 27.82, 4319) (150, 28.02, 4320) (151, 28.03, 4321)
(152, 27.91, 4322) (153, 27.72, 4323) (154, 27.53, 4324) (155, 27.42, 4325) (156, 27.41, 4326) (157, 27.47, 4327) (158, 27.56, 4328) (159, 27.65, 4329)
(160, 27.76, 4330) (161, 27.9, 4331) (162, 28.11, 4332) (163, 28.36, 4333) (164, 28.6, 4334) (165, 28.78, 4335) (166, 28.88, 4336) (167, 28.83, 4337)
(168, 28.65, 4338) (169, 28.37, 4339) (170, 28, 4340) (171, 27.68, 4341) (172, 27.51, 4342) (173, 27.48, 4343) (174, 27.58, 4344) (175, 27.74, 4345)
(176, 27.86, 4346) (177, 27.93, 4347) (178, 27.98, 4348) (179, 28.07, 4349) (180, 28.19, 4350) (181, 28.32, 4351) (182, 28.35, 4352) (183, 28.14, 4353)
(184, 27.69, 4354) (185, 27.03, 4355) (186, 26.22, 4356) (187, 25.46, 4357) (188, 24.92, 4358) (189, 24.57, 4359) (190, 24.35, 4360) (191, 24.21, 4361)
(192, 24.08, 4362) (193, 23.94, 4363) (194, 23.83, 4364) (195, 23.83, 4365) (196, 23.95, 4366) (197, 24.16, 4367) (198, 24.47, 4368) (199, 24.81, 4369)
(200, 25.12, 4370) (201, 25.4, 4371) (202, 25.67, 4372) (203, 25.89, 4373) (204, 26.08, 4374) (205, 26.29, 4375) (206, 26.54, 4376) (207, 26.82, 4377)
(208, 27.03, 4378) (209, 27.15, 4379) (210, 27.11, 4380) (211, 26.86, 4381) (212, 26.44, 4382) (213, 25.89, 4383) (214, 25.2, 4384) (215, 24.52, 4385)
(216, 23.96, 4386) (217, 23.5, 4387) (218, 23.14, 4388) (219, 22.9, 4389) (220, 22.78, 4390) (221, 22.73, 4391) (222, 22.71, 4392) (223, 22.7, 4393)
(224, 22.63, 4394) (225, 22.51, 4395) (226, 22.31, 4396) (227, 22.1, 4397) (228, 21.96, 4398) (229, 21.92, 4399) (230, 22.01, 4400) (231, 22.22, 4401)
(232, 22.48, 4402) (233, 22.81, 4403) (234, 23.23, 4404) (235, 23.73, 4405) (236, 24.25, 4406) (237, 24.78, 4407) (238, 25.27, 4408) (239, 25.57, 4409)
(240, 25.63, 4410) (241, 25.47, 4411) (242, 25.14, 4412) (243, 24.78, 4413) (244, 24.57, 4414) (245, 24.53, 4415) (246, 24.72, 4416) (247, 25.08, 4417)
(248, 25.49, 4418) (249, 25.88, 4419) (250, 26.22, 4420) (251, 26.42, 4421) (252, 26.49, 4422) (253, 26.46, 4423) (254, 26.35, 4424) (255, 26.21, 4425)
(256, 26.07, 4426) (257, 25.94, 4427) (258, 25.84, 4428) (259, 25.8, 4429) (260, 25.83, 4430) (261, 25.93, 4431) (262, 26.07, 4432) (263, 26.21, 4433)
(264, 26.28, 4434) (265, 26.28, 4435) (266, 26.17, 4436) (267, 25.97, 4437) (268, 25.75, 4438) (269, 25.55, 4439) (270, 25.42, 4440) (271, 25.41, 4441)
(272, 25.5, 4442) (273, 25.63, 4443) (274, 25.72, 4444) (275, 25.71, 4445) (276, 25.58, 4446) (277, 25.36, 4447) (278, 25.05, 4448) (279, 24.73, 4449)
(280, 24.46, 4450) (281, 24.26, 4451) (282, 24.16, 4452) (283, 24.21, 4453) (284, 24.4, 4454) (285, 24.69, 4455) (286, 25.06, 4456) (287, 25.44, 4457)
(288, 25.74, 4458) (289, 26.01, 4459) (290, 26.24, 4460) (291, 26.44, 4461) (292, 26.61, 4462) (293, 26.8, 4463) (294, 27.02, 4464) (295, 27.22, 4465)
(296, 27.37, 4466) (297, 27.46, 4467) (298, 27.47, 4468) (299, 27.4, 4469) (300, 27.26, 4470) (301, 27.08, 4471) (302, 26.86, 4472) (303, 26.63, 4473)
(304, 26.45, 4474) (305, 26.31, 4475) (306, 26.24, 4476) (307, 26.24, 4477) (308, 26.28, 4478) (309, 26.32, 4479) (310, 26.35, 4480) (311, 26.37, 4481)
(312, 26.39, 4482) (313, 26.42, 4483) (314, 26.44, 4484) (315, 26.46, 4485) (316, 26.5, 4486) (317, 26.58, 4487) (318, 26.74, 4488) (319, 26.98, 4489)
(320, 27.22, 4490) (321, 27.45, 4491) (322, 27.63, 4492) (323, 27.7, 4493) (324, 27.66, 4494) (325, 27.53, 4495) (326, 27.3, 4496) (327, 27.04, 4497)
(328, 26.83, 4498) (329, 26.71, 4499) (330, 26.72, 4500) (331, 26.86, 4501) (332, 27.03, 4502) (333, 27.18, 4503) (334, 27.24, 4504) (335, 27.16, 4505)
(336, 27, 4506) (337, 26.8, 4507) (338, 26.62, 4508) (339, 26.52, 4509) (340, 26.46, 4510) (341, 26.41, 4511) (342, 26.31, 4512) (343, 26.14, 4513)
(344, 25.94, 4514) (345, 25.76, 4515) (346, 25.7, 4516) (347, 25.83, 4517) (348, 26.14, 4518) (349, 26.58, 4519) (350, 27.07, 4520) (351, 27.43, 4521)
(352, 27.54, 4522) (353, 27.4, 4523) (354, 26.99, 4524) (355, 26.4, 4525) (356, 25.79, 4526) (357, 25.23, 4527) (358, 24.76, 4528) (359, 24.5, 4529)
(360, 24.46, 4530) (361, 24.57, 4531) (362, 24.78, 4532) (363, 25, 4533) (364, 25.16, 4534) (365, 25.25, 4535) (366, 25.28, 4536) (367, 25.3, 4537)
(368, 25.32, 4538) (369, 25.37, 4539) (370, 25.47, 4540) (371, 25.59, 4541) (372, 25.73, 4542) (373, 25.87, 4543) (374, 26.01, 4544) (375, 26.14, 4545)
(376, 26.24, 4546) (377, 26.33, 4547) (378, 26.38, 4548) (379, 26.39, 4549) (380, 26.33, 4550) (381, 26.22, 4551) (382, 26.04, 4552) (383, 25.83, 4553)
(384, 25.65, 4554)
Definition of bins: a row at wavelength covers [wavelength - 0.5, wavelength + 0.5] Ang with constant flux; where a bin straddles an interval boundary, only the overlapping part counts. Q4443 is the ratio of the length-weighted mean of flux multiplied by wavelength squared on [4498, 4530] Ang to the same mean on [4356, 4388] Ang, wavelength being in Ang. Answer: 1.12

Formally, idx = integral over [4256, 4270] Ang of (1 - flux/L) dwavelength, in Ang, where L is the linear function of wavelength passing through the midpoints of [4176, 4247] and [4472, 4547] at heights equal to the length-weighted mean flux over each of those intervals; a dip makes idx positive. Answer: 1.9 Ang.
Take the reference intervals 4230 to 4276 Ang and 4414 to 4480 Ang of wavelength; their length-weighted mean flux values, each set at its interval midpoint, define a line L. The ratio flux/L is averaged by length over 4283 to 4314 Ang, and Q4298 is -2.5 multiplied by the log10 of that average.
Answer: -0.17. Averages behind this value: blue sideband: 21.8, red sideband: 25.9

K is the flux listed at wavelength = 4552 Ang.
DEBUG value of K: 26.04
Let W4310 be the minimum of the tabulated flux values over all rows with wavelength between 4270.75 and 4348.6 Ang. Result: 25.55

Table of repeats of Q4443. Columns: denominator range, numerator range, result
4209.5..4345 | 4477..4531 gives 1.19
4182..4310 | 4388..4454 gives 1.12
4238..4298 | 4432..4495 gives 1.22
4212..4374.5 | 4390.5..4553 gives 1.12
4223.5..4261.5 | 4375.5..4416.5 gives 1.20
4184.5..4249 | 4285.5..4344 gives 1.20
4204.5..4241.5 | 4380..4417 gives 1.11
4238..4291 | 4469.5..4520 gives 1.29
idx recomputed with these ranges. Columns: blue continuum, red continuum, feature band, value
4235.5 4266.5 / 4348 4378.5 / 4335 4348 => -1.8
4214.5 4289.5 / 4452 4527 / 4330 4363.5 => -3.7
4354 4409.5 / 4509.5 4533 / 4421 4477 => -1.8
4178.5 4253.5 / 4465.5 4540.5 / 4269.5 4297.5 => -3.3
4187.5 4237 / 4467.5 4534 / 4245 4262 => 4.7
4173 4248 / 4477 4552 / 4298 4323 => -2.3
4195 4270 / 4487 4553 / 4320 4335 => -2.7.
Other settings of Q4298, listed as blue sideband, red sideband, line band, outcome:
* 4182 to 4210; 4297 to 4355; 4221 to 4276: 0.159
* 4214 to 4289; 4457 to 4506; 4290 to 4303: -0.112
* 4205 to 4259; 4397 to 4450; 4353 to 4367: -0.046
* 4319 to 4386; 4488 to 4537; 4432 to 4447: 0.032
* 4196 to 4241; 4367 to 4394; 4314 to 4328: -0.122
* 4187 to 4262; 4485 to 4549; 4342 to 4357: -0.145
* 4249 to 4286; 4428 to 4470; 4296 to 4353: -0.161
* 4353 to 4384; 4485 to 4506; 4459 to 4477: -0.003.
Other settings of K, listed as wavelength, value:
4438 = 25.75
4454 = 24.4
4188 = 24.87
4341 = 27.68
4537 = 25.3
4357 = 25.46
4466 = 27.37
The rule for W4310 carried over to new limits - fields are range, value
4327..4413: 21.92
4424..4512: 24.16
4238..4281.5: 14.85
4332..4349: 27.48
